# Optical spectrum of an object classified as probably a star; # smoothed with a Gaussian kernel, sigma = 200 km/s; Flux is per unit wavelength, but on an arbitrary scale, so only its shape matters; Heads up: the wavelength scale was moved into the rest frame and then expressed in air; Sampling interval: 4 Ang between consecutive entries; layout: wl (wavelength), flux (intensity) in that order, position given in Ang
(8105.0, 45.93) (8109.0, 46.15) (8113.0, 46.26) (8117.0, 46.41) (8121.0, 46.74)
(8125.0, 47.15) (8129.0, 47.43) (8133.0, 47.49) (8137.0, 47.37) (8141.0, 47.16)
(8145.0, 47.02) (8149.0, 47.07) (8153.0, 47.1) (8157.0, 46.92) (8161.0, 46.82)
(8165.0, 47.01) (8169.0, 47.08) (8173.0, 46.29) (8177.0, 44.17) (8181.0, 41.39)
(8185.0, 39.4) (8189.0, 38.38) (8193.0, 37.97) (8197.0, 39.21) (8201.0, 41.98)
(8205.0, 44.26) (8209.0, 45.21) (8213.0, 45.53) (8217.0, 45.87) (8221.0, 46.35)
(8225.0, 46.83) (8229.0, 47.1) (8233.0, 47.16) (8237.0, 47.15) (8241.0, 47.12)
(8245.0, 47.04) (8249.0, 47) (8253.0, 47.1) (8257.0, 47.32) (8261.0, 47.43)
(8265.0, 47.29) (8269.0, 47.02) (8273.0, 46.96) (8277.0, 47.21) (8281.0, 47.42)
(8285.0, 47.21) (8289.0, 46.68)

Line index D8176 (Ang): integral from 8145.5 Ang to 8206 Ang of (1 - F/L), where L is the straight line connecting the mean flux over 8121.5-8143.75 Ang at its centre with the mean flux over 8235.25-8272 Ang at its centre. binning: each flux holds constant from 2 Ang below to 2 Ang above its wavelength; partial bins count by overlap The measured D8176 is 4.5 Ang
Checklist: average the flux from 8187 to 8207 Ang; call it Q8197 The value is 40.4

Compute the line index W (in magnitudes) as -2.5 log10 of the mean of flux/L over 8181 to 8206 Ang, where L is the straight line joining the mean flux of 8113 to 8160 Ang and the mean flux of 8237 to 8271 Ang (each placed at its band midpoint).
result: 0.17 mag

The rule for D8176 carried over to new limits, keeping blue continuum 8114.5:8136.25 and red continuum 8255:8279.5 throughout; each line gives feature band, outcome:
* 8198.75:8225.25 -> 1.2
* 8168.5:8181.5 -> 0.6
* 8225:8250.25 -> 0.1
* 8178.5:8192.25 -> 2.2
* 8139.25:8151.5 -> 0.0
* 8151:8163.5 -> 0.0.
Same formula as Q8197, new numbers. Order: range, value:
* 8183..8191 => 38.9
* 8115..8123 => 46.6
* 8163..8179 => 46.1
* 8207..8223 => 45.7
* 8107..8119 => 46.3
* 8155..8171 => 47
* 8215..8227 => 46.4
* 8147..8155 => 47.1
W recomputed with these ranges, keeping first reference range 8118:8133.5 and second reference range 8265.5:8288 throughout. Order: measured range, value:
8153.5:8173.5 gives 0.01 mag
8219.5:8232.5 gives 0.01 mag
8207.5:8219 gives 0.04 mag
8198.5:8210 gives 0.09 mag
